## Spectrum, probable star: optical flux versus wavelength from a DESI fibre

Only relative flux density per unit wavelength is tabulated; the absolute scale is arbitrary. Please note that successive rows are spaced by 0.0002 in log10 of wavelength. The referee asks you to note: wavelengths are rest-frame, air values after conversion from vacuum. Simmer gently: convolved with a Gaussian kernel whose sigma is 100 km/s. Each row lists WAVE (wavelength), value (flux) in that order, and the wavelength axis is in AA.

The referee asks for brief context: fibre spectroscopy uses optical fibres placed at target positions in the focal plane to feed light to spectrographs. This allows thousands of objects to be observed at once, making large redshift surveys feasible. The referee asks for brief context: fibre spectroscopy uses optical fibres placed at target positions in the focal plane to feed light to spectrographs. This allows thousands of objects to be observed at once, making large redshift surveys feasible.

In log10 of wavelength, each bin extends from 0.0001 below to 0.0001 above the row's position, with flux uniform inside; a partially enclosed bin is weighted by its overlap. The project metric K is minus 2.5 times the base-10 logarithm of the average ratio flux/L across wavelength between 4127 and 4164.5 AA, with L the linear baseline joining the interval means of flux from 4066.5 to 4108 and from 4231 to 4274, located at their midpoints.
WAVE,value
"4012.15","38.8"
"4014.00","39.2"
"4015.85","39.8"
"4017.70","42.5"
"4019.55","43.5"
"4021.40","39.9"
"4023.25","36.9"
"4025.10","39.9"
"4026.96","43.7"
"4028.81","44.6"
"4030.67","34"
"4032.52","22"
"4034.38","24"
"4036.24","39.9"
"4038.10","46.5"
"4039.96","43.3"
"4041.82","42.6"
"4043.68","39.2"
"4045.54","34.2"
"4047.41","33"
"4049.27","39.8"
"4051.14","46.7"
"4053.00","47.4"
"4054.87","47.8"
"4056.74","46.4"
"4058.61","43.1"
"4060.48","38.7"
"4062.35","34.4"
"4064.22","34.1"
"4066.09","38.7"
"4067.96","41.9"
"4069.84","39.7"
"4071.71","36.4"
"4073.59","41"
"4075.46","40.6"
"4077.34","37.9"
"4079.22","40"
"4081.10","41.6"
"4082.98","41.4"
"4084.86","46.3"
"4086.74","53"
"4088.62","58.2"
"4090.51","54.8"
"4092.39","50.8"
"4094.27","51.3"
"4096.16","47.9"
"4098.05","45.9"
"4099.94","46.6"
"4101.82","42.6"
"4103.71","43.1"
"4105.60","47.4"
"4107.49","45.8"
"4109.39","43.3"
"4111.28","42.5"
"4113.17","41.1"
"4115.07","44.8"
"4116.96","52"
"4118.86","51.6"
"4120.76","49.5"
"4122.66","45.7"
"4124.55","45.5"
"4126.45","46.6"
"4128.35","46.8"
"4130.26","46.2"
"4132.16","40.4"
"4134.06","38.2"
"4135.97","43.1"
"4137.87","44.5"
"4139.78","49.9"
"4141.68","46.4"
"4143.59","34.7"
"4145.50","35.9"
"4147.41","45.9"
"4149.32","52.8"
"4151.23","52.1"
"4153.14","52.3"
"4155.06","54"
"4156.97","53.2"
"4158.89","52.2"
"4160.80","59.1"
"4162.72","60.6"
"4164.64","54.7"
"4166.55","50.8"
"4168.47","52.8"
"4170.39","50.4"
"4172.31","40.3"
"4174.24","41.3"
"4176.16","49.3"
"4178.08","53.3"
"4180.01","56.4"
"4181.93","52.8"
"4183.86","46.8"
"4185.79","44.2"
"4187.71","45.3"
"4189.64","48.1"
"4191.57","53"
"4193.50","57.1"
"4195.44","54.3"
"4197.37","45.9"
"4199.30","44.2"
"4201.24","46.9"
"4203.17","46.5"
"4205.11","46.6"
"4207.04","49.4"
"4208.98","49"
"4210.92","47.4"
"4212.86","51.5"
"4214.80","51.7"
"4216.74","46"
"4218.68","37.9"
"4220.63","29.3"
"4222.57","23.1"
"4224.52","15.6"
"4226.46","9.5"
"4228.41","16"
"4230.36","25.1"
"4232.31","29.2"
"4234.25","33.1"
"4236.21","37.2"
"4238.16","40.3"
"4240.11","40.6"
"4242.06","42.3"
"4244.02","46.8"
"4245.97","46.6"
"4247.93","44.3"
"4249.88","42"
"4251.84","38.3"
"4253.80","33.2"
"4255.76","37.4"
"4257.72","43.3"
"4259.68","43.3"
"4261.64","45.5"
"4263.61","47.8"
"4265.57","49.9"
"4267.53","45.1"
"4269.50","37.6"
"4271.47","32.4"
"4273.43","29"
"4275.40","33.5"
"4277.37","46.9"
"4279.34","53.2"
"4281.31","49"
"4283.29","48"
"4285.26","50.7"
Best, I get -0.11 mag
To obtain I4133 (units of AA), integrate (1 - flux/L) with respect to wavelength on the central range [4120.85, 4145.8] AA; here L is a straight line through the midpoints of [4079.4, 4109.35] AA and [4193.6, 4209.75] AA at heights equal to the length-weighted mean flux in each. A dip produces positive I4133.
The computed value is 2.1 AA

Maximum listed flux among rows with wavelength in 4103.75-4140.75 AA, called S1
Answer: 52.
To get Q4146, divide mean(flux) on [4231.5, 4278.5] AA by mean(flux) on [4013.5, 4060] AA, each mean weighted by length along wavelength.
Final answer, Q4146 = 1.01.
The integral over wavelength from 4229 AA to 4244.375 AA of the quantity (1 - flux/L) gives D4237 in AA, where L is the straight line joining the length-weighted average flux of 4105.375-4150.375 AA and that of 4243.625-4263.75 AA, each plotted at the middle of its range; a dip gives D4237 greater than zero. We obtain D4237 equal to 2.42 AA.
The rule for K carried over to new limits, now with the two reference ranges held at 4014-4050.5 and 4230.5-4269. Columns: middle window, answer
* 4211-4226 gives 0.13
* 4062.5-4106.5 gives -0.13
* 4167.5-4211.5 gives -0.21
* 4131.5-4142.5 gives -0.11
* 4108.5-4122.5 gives -0.18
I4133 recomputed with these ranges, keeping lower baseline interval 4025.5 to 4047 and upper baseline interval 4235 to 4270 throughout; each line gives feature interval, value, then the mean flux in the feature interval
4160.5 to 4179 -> -4.8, 51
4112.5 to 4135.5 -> -3.6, 45.7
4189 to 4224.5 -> -3.3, 45.1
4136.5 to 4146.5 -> -0.6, 42.3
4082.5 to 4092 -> -3.1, 51.2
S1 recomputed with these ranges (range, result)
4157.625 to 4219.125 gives 60.6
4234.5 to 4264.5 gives 47.8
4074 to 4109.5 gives 58.2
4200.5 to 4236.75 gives 51.7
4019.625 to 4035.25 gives 44.6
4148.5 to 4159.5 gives 54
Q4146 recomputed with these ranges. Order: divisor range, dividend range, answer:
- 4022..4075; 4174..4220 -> 1.23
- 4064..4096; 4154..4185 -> 1.17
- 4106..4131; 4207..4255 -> 0.79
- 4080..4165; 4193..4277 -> 0.84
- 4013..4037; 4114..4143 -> 1.22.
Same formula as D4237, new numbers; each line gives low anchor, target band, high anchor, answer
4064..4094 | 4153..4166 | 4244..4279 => -3.8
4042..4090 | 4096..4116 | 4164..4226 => -0.7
